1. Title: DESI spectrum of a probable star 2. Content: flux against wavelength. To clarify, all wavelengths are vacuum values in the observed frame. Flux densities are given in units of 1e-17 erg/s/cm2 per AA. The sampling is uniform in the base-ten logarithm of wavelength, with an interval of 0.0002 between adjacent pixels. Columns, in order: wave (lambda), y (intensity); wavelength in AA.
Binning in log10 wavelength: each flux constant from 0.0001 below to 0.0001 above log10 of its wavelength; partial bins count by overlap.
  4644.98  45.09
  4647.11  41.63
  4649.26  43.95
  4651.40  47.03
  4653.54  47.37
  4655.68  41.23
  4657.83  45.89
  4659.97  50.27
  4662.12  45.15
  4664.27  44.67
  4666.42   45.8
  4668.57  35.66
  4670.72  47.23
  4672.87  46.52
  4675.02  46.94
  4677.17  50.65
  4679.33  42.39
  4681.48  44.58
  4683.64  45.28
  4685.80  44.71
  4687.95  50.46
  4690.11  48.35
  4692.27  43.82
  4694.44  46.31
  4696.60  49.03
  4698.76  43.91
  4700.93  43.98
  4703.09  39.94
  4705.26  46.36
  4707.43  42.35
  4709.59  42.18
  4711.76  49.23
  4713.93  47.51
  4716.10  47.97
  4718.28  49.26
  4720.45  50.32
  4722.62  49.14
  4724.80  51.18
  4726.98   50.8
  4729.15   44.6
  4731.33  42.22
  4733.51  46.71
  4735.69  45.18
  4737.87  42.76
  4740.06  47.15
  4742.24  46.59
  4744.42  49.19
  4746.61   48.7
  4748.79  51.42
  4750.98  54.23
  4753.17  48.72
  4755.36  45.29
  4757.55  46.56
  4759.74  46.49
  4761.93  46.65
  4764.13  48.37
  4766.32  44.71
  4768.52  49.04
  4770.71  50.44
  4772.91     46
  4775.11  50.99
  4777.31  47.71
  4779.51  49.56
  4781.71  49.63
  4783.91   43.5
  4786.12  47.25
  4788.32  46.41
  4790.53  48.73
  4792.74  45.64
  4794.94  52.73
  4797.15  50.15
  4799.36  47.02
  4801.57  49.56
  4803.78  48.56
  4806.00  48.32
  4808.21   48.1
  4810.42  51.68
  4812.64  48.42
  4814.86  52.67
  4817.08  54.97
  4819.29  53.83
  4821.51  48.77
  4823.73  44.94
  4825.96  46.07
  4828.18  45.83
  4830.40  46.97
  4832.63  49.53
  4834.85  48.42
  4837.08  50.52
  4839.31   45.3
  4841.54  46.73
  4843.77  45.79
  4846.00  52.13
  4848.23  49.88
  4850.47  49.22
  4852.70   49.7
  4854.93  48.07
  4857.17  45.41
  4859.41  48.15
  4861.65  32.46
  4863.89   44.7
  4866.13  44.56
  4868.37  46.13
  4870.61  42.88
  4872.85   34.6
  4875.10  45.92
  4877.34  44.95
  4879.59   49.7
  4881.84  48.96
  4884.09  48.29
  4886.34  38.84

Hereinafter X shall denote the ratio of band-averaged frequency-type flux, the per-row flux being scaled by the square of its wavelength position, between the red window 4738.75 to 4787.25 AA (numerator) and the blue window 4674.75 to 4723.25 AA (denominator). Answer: 1.1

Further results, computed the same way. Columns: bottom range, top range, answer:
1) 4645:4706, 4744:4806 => 1.11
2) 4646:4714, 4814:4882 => 1.11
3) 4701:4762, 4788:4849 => 1.08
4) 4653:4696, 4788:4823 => 1.15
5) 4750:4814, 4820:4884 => 0.99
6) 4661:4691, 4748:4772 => 1.10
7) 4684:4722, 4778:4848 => 1.10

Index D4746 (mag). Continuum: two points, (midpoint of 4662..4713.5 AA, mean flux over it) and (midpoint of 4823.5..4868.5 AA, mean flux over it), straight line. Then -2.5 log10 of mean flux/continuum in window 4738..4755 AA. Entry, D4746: -0.07 mag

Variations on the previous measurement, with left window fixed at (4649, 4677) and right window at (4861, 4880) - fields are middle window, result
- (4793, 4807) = -0.13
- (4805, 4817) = -0.15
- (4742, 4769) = -0.09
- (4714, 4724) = -0.10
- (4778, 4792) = -0.08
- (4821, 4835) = -0.09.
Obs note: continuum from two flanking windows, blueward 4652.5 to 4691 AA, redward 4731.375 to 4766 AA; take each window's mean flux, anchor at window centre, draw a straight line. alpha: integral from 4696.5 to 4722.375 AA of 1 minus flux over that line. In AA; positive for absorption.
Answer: 0.3 AA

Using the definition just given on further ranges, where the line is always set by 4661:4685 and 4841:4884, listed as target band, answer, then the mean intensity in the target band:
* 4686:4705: -0.3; 45.7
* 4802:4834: -2.5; 49.2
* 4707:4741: -1.2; 46.9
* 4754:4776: -1.0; 47.4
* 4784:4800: -0.9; 48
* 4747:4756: -0.9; 50.1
